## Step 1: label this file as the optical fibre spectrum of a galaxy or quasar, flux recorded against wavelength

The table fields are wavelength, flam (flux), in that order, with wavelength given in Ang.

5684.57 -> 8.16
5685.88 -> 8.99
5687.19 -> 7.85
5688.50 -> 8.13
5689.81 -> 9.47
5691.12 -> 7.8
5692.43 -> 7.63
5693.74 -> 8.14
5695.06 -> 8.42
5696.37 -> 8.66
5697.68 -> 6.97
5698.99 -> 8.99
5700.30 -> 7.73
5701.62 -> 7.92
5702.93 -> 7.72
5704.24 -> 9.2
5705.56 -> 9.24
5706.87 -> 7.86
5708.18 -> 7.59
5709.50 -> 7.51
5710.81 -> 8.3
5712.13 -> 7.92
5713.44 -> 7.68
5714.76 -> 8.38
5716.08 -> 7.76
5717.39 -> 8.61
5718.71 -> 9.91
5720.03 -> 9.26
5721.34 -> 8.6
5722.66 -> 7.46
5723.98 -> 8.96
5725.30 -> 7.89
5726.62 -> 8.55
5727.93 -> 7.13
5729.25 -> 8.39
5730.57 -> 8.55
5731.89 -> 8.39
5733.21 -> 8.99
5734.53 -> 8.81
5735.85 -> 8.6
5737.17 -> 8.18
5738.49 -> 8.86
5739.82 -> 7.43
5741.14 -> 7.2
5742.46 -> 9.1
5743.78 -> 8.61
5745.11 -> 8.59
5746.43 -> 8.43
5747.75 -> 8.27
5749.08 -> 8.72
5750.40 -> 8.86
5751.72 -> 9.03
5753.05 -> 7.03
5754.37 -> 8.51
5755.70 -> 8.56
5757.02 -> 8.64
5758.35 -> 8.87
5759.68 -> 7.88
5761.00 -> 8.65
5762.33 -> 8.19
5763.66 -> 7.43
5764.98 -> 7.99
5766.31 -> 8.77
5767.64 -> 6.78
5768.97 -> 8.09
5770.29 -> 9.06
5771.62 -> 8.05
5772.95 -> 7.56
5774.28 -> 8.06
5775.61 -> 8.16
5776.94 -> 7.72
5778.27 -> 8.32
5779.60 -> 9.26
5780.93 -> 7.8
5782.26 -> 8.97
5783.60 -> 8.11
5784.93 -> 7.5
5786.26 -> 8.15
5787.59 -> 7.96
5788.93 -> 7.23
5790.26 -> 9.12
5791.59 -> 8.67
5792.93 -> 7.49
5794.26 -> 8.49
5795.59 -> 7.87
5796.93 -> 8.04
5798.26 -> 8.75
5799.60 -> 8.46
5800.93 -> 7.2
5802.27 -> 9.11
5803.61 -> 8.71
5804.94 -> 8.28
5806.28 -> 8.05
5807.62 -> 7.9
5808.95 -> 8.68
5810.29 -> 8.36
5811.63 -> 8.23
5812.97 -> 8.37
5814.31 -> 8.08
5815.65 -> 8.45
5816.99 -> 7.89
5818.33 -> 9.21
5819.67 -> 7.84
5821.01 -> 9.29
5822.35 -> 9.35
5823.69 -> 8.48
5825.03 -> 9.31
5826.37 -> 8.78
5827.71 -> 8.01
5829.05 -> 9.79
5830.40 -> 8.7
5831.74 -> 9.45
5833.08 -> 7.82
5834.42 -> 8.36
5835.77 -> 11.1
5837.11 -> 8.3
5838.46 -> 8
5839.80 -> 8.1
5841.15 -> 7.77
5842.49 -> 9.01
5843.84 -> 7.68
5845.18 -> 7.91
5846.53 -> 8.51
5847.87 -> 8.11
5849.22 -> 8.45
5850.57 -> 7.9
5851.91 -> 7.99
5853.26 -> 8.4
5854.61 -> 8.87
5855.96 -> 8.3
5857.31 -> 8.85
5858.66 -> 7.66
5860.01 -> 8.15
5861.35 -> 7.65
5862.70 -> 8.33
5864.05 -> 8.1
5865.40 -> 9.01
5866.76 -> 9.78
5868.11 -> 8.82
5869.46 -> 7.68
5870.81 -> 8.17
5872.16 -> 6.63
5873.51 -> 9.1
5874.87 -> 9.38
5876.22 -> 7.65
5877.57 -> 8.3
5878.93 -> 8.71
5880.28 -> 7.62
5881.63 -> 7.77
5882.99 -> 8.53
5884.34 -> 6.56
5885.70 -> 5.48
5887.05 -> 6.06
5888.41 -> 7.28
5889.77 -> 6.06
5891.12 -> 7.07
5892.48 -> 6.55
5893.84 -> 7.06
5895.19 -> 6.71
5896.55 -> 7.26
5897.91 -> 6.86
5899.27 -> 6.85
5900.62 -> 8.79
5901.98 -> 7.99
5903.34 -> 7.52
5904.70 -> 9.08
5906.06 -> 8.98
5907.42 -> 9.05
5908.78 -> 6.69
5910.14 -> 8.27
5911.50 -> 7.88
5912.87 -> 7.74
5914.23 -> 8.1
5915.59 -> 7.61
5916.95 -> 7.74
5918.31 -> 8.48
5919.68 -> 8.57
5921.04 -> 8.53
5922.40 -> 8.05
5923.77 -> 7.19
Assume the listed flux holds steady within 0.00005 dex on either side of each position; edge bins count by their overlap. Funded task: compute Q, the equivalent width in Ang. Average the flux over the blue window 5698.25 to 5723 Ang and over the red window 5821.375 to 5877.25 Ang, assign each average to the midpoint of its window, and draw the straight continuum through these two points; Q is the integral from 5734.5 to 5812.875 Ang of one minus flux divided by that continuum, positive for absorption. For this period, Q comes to 1.17 Ang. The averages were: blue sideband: 8.3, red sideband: 8.48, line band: 8.26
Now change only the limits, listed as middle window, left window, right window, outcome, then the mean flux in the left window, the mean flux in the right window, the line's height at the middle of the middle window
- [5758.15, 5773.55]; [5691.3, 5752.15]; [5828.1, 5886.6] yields 0.4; 8.32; 8.28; 8.31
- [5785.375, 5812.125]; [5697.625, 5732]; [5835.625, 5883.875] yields 0.2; 8.26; 8.3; 8.29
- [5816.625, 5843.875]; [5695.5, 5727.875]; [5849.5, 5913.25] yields -2.5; 8.26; 7.86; 7.98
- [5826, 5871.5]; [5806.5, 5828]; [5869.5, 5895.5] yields -2.7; 8.51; 7.42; 7.99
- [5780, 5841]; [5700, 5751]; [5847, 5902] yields -3.0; 8.34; 7.82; 8.04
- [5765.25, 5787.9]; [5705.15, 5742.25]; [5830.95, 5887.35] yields 0.3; 8.29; 8.21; 8.26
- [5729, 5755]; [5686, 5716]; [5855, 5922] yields -1.1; 8.15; 7.86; 8.08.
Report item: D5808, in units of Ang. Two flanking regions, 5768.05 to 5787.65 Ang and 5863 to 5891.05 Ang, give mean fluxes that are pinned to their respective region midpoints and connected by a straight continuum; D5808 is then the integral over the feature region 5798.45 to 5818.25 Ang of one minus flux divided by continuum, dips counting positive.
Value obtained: -0.6 Ang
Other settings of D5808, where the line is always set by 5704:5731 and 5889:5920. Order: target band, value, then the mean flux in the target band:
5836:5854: -0.8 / 8.24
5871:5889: 0.3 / 7.64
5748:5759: -0.4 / 8.52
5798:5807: -0.4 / 8.34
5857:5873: -0.9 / 8.23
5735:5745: -0.1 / 8.3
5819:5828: -0.9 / 8.76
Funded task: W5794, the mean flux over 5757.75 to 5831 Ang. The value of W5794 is 8.32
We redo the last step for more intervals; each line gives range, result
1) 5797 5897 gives 8.18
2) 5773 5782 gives 8.21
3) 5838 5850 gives 8.17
